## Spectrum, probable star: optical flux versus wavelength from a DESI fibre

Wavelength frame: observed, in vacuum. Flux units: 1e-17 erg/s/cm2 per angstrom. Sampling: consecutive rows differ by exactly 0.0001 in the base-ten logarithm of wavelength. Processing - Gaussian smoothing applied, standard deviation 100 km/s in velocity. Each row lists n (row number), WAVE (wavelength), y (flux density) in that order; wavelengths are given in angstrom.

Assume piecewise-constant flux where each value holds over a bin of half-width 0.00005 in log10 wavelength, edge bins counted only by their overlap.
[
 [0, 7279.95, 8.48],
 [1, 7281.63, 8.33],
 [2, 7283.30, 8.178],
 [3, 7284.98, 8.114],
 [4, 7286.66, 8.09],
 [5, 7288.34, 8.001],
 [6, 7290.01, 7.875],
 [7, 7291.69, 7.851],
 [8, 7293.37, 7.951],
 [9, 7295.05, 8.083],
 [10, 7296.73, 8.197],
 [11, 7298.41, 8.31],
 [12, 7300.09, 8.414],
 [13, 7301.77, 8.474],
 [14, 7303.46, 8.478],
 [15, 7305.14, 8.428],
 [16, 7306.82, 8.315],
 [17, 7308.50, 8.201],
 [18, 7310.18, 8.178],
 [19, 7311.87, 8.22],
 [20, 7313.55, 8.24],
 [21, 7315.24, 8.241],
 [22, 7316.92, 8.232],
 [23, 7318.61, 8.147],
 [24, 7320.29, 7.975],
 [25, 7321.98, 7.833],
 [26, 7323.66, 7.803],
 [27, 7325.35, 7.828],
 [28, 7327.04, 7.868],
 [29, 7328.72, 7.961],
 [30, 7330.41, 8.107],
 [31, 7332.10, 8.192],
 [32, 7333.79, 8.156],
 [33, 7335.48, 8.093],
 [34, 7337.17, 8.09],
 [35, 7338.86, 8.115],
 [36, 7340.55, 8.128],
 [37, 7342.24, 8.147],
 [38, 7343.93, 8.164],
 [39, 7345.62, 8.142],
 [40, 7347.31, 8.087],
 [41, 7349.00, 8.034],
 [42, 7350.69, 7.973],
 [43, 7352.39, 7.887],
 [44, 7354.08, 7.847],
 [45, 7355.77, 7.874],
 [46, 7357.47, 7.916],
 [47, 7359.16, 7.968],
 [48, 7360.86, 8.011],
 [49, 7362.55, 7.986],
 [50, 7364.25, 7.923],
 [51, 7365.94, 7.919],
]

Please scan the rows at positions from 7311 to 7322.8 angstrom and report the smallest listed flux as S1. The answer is 7.833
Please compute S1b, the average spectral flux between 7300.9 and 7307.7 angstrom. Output 8.42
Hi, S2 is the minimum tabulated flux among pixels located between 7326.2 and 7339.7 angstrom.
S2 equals 7.868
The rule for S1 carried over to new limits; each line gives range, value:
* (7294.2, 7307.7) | 8.083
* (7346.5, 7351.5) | 7.973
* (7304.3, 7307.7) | 8.315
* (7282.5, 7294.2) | 7.851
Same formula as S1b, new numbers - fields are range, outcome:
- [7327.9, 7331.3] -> 8.03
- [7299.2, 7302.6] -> 8.45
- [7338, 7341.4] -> 8.12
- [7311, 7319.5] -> 8.21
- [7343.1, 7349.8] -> 8.11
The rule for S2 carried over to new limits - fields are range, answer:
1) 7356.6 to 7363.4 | 7.916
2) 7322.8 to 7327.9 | 7.803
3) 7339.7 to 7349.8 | 8.034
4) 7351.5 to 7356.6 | 7.847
